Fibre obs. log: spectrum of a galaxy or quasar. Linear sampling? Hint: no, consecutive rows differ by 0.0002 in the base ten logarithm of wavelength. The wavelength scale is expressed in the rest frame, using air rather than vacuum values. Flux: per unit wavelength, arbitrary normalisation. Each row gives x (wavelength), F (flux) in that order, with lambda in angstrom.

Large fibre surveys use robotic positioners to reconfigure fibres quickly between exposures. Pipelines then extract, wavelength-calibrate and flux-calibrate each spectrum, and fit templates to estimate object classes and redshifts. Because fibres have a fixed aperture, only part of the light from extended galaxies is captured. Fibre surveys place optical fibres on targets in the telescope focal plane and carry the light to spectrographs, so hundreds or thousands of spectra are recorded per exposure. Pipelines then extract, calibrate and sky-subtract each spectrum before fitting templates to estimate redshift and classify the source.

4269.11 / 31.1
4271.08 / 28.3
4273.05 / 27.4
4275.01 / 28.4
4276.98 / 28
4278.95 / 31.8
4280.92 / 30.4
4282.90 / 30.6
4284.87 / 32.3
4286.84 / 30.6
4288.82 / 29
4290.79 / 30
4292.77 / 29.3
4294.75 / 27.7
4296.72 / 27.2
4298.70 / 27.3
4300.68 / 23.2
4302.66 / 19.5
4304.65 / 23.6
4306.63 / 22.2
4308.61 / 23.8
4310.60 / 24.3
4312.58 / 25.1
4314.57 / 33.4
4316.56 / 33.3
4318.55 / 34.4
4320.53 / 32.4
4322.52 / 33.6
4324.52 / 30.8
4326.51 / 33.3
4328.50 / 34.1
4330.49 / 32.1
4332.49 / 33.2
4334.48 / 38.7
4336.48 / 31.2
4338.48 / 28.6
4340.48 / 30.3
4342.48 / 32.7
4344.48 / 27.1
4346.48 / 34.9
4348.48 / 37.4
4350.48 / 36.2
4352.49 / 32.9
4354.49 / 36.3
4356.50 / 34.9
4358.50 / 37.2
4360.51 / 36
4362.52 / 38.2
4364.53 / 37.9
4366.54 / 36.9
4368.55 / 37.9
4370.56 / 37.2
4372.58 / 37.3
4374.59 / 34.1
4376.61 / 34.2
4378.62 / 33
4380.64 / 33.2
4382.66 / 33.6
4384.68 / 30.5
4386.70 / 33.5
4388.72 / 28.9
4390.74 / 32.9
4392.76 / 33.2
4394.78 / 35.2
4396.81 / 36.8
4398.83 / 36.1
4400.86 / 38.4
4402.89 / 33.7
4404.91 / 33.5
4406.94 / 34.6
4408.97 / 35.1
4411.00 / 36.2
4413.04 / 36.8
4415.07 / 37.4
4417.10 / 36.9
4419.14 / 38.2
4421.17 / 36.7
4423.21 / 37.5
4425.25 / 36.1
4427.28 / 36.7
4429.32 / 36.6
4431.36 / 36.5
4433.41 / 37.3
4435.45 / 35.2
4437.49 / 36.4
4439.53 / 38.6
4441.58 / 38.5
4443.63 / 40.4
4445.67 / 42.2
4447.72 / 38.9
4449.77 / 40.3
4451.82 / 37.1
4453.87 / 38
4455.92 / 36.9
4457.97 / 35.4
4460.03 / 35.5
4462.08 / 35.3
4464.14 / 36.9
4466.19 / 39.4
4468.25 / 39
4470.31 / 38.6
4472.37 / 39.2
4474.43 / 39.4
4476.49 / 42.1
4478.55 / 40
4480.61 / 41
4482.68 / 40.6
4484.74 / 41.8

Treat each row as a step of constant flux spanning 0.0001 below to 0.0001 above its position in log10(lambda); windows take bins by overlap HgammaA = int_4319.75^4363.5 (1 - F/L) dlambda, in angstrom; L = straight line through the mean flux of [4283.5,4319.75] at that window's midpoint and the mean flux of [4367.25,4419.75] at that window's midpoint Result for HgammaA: -4.2 angstrom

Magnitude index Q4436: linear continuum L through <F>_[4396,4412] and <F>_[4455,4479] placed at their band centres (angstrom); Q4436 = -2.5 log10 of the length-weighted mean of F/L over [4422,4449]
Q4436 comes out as -0.03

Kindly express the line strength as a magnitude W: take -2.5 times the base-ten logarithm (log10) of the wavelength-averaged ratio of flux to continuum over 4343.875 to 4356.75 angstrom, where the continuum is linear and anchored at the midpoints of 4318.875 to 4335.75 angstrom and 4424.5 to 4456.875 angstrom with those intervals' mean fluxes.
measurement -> 0.00 mag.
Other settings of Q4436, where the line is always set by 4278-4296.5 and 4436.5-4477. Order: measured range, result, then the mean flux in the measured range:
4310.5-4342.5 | 0.00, 32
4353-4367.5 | -0.09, 36.6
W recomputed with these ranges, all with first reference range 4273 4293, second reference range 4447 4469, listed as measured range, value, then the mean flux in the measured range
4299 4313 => 0.311 mag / 23.2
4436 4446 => -0.060 mag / 38.8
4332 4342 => -0.004 mag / 32.4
